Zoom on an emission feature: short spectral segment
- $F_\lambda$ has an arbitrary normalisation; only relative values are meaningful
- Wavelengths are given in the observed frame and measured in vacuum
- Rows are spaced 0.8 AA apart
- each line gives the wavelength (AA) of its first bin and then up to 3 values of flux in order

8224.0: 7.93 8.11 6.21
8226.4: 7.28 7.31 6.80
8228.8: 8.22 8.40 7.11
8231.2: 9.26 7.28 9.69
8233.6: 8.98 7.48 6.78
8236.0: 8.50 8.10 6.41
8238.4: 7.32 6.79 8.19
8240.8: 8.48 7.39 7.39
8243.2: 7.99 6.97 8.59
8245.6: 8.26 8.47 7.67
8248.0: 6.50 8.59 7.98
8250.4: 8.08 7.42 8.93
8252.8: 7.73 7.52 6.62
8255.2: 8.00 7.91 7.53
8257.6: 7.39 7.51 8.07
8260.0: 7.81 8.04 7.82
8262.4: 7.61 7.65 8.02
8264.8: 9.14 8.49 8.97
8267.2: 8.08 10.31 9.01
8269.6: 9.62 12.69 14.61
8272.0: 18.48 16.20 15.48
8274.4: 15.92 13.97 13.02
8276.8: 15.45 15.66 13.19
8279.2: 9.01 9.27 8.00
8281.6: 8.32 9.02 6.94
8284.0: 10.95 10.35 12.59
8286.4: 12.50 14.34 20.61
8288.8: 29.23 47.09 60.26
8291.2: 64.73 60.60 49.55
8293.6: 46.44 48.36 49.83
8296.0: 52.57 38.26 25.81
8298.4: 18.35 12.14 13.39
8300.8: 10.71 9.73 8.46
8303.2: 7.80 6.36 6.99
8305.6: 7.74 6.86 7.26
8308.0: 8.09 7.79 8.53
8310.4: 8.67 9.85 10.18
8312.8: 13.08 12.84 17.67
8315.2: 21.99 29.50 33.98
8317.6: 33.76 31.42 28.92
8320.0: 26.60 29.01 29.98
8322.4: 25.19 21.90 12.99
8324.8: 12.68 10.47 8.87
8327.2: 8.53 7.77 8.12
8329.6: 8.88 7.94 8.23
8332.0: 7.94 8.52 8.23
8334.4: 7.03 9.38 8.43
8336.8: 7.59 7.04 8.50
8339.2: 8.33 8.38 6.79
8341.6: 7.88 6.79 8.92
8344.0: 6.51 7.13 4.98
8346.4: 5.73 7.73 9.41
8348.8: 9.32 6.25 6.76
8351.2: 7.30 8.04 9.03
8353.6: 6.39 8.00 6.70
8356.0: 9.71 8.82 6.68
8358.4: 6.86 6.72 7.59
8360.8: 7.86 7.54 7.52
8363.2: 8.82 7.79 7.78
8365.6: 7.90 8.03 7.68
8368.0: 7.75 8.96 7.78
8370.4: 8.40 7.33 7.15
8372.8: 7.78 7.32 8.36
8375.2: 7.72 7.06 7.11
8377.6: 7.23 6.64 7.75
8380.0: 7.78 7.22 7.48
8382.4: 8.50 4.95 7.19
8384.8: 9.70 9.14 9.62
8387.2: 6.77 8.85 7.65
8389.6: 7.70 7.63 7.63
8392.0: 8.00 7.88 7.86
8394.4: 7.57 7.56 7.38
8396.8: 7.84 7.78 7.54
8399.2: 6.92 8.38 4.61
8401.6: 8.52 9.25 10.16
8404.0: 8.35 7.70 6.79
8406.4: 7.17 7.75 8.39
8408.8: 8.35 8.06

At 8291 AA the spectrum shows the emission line H-alpha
